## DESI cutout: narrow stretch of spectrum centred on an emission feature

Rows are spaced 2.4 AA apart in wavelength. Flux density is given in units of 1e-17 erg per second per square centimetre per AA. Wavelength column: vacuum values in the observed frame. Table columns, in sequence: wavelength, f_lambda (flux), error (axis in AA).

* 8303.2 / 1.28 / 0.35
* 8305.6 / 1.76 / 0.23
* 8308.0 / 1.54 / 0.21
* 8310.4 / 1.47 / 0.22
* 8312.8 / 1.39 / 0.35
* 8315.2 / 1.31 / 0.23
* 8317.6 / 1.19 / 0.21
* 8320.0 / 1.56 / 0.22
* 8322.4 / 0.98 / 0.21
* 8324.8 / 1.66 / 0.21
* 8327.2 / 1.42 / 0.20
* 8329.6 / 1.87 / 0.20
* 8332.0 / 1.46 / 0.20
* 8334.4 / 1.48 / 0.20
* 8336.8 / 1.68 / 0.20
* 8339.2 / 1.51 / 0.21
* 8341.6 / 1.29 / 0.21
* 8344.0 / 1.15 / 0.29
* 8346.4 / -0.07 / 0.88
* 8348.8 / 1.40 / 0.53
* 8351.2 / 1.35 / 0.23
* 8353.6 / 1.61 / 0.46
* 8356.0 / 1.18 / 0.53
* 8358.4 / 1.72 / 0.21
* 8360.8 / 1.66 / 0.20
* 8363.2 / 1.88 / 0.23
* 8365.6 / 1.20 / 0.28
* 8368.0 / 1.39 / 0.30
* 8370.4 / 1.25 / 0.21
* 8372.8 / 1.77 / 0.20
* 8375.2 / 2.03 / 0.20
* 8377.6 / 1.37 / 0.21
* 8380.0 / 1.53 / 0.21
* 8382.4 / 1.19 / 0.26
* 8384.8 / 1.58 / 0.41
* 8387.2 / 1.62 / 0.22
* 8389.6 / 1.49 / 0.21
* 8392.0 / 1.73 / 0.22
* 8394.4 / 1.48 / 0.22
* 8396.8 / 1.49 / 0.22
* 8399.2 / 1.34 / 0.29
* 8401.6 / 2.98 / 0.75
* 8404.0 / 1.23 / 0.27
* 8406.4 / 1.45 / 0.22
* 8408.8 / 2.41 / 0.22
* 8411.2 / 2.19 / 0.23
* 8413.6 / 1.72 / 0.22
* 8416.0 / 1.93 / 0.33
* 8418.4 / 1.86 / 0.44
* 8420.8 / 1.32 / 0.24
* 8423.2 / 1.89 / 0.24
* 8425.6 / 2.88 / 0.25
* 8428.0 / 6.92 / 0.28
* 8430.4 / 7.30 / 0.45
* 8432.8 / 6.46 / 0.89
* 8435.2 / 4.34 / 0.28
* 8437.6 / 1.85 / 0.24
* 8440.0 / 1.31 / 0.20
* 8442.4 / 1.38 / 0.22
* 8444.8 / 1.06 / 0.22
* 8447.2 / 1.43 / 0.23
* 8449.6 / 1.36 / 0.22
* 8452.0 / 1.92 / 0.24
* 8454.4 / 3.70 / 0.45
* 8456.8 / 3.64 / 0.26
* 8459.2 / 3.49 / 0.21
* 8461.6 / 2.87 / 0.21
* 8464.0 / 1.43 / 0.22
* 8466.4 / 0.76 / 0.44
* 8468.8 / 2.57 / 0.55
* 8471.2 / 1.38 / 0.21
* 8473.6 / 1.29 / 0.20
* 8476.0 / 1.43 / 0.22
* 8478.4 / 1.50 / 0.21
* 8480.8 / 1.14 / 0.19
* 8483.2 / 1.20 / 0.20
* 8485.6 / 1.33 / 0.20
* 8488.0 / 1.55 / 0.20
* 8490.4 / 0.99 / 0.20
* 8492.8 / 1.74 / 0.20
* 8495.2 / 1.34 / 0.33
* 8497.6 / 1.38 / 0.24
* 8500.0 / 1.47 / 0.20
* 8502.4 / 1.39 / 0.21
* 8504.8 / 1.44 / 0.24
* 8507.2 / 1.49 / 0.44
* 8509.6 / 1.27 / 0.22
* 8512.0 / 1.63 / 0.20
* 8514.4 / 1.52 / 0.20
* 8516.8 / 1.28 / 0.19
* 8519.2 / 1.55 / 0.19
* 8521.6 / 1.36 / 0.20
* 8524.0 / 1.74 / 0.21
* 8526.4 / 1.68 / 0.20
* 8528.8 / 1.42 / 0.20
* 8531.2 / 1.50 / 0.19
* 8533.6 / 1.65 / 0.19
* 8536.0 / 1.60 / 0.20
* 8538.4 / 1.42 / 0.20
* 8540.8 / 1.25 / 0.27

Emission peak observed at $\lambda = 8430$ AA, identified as H-alpha 6563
